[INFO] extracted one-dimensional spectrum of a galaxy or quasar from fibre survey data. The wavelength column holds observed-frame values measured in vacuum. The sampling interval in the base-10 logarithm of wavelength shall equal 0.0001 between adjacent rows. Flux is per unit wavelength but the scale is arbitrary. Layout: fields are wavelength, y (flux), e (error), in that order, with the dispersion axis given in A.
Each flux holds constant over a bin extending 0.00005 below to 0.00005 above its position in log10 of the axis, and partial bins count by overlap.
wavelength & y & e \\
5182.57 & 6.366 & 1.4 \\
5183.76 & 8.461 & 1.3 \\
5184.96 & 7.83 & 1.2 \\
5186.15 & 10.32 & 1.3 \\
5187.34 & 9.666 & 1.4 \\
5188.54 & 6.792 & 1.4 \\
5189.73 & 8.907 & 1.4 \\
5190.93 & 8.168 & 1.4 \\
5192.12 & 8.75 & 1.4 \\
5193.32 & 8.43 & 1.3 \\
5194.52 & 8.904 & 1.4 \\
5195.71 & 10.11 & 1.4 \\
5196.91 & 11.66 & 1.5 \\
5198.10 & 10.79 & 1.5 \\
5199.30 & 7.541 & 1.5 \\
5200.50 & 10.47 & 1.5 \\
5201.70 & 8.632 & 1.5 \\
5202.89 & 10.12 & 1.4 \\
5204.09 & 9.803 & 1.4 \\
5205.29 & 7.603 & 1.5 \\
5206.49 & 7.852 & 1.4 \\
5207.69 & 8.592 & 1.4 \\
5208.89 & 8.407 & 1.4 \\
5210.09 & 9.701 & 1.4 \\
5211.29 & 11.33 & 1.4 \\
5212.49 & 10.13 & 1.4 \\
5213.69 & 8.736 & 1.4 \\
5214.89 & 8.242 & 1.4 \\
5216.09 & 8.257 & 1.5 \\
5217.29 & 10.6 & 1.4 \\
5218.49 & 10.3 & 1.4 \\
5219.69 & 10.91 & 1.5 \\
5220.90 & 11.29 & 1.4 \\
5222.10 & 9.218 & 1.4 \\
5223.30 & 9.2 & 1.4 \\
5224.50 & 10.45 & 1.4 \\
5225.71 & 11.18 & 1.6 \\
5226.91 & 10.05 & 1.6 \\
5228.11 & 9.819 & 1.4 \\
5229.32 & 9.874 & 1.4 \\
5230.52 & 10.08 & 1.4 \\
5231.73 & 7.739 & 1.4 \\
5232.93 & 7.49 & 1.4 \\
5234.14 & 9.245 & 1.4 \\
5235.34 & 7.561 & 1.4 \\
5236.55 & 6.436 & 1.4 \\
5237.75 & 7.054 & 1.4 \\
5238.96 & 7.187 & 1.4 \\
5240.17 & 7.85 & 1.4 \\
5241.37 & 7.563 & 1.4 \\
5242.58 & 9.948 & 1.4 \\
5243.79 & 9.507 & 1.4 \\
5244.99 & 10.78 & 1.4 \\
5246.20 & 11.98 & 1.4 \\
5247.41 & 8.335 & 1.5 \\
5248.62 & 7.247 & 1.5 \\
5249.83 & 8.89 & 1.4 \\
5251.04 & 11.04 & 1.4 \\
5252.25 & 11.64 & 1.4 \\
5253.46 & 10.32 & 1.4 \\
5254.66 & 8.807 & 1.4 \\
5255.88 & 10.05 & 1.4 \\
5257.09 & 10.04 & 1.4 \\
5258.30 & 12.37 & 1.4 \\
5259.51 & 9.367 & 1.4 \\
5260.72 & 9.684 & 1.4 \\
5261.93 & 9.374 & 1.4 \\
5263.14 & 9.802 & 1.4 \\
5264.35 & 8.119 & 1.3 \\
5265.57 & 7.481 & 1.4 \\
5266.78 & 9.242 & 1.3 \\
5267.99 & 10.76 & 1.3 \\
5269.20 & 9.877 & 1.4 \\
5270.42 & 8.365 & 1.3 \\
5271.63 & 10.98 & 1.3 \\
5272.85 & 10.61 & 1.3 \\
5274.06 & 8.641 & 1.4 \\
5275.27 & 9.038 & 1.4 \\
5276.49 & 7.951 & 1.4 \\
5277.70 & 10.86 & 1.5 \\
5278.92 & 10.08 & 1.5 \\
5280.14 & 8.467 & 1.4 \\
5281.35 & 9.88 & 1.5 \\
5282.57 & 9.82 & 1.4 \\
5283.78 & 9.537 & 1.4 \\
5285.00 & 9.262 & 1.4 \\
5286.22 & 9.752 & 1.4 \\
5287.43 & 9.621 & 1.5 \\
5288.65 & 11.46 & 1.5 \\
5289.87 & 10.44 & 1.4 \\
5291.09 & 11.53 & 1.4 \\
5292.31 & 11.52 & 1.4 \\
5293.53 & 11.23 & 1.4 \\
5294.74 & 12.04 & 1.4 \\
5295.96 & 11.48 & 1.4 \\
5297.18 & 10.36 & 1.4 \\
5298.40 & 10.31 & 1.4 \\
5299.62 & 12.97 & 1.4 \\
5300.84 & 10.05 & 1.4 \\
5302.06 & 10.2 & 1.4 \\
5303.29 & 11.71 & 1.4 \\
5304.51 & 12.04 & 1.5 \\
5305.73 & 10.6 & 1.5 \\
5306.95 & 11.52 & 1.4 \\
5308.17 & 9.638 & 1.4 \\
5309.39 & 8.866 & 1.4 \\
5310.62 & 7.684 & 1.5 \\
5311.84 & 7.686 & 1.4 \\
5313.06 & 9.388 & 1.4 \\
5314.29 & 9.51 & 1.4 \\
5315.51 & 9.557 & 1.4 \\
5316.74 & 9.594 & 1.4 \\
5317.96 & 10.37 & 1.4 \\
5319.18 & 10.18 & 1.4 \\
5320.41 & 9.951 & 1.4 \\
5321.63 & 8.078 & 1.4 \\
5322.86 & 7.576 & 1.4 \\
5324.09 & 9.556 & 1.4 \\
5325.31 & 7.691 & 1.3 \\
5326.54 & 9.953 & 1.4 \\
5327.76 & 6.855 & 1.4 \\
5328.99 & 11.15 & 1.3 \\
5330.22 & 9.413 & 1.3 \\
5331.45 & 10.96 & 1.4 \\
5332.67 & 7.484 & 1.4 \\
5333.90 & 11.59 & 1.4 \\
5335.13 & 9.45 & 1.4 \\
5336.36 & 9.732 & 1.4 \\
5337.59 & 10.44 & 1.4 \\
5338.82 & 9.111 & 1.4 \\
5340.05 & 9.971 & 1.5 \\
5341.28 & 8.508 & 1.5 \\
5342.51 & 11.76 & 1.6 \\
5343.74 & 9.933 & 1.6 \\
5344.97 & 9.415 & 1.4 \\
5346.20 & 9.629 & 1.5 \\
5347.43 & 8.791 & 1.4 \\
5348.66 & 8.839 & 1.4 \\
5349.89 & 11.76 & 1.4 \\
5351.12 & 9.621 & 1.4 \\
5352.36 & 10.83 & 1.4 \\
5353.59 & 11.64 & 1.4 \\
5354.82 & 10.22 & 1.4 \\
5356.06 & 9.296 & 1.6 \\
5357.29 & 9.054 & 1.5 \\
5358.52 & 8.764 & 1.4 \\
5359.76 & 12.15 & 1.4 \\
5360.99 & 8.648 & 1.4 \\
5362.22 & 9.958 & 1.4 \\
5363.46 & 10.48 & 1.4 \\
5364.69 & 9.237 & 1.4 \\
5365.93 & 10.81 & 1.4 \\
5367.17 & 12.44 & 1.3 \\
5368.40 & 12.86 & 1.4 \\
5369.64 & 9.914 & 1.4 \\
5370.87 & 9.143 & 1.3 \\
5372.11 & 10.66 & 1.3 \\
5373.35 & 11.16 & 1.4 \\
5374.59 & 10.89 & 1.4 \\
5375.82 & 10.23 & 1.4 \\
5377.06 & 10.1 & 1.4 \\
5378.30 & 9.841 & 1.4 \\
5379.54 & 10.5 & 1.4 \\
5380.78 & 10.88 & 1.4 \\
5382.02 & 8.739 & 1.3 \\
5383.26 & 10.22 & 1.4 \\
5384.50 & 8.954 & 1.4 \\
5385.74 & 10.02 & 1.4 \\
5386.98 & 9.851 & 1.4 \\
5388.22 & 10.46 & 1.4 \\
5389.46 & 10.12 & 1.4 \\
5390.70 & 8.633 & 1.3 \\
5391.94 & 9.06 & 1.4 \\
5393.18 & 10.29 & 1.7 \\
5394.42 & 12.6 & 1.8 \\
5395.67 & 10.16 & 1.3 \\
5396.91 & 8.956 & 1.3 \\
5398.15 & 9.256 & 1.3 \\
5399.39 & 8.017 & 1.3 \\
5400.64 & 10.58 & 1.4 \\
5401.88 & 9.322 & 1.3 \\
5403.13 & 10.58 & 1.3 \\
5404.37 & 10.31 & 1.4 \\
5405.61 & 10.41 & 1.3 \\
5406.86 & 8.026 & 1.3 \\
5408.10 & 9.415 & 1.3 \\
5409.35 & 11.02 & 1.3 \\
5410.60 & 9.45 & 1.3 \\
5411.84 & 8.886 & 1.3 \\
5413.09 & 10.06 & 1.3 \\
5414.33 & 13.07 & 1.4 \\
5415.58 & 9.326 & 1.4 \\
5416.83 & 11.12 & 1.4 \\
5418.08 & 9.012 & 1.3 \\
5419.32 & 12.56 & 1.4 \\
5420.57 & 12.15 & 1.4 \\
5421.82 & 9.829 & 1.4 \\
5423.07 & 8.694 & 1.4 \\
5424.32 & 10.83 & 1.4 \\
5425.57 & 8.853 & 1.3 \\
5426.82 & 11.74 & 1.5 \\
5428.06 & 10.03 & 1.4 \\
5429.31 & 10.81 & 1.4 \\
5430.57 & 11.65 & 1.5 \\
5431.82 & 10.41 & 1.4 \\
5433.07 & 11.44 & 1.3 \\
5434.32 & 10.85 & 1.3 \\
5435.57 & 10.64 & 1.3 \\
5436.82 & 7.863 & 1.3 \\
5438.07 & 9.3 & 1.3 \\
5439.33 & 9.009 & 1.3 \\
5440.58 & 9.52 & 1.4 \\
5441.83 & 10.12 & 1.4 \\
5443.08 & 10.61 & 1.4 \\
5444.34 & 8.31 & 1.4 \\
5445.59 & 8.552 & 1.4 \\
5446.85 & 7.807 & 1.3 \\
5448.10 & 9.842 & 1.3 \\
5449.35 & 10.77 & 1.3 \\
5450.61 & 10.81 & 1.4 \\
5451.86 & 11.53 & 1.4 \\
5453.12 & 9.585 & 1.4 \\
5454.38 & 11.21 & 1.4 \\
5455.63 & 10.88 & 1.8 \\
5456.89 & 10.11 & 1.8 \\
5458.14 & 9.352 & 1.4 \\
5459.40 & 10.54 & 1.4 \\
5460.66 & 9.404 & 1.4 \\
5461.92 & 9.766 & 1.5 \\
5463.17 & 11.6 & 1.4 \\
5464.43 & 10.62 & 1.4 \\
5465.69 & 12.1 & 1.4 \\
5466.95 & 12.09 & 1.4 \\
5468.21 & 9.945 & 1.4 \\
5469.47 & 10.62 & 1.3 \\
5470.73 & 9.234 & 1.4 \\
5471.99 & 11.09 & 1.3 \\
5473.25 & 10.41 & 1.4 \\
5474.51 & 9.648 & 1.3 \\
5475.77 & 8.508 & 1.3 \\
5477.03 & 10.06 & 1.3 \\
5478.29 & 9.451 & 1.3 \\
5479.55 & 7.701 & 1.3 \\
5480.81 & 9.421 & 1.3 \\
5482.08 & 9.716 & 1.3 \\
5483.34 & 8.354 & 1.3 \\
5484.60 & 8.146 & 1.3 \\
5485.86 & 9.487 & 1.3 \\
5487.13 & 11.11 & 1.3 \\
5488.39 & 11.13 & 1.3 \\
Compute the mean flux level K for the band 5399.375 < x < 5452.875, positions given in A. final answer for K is 10.1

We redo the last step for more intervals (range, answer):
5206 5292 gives 9.49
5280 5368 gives 10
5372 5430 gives 10.1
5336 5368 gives 10.1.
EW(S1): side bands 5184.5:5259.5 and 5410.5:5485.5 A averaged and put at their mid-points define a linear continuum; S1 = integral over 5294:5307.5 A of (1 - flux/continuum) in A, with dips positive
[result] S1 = -2.28 A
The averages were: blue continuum 9.32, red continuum 10.1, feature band 11.2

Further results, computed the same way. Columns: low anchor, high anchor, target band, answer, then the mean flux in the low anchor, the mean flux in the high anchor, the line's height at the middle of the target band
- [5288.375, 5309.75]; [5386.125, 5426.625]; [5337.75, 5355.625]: 1.0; 11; 10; 10.6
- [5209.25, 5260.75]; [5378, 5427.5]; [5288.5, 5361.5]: -1.6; 9.47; 10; 9.78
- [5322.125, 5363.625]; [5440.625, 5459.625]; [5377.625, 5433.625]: -1.5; 9.7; 9.98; 9.86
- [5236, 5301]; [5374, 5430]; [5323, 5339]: 0.8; 9.76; 10.1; 9.92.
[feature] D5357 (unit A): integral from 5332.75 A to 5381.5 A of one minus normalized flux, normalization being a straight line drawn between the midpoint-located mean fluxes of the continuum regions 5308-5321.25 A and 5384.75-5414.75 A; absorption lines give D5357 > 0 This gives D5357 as -3.0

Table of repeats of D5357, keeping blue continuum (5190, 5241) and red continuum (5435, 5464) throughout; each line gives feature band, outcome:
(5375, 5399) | -0.6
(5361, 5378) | -1.6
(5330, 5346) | -0.5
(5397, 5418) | -0.3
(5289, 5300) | -2.2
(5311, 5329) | 0.8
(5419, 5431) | -1.0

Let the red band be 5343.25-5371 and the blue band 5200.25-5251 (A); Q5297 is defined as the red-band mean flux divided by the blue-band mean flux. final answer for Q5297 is 1.11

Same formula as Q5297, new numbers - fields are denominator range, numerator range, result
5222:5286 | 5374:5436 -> 1.09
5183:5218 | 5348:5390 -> 1.12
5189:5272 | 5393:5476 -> 1.09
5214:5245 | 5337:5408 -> 1.10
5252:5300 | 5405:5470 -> 1.02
